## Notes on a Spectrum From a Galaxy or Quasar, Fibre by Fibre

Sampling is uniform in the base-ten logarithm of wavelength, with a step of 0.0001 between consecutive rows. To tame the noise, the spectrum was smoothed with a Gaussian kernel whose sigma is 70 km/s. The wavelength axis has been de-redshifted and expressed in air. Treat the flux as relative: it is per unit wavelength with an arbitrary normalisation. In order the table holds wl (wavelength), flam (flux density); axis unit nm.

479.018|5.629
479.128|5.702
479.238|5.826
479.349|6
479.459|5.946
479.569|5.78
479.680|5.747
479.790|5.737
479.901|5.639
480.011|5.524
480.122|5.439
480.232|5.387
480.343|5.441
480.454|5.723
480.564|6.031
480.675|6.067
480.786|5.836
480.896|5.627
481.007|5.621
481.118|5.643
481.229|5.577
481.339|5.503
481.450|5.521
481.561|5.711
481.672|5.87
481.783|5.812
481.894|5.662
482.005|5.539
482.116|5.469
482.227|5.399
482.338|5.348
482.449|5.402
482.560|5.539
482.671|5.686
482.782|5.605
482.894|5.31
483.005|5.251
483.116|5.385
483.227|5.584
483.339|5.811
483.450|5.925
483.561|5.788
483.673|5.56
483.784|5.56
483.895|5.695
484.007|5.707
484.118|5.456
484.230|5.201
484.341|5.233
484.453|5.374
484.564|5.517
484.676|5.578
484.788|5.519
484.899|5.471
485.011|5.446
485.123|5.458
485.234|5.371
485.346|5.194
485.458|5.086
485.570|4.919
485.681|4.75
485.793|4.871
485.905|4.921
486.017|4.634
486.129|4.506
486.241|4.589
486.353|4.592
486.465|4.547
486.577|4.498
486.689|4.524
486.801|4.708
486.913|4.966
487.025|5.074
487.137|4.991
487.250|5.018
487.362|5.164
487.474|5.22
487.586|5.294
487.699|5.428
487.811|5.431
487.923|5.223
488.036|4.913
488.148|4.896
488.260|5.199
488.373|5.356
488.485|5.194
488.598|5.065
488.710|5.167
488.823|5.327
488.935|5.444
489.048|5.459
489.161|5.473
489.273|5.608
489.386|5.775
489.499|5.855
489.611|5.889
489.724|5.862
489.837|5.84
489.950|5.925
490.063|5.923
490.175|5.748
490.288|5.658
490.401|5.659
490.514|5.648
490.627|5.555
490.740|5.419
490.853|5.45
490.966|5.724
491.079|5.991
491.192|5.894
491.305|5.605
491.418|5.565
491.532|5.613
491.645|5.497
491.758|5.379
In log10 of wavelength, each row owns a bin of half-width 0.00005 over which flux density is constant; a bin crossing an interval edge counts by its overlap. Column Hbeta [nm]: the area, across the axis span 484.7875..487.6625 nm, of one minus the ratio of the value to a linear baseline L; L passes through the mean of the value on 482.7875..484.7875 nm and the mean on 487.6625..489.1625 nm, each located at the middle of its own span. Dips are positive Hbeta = 0.22 nm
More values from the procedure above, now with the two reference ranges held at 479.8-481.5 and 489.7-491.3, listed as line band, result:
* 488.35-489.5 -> 0.061 nm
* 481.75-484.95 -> 0.077 nm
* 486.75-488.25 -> 0.157 nm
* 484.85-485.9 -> 0.097 nm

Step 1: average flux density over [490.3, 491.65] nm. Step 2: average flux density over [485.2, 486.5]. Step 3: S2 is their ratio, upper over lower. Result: 1.2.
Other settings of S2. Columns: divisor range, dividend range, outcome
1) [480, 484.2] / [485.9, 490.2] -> 0.93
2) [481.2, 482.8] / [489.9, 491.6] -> 1.02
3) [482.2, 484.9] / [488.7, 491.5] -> 1.03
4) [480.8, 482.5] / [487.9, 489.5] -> 0.95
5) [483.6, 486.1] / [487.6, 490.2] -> 1.03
